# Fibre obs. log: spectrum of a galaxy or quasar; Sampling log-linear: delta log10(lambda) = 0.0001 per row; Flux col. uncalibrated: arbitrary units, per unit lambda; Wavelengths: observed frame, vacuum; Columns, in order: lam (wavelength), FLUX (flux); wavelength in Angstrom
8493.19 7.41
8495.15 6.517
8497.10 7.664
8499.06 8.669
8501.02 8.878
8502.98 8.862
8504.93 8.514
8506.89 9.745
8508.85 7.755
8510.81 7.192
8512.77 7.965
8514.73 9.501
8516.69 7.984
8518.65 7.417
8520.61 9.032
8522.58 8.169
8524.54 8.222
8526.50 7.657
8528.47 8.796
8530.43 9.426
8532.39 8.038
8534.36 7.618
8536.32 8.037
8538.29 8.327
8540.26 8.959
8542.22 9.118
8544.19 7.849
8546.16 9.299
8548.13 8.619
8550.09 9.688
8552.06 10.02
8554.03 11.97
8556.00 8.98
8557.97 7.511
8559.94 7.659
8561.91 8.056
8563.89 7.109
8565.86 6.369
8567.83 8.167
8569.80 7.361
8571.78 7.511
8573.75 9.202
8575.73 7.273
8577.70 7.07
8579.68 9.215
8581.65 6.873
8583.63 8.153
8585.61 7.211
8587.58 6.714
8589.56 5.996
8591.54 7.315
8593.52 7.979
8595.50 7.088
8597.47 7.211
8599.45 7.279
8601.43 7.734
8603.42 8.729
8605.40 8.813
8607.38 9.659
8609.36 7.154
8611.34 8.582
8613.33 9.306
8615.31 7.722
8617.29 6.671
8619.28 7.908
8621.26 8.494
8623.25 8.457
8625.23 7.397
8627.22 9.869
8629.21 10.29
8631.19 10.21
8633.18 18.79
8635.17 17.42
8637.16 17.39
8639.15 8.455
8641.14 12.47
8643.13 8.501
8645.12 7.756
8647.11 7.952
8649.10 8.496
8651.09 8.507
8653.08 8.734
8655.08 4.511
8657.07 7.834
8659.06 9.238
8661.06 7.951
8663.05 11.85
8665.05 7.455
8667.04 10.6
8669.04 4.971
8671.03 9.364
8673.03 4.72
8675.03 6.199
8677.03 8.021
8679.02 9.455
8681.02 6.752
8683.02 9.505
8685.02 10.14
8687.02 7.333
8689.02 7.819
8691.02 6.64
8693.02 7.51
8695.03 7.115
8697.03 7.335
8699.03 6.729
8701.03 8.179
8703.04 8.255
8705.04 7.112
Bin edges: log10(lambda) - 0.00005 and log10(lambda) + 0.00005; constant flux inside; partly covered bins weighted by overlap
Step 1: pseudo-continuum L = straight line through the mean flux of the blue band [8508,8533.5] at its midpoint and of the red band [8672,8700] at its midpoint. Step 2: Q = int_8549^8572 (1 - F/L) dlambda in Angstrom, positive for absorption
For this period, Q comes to -0.9 Angstrom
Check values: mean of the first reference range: 8.24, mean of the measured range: 8.4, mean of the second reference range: 7.52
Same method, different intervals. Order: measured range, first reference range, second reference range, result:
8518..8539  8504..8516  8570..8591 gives -0.2 Angstrom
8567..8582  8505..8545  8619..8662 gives 1.9 Angstrom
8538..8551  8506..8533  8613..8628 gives -0.9 Angstrom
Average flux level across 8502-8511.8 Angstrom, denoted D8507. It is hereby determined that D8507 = 8.42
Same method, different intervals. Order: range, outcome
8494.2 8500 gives 7.62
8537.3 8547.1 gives 8.7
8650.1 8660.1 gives 7.76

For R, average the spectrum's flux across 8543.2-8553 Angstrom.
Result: 9.09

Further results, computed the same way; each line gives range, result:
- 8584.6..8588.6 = 6.96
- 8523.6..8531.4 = 8.53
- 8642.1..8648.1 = 8.1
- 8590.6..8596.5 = 7.47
